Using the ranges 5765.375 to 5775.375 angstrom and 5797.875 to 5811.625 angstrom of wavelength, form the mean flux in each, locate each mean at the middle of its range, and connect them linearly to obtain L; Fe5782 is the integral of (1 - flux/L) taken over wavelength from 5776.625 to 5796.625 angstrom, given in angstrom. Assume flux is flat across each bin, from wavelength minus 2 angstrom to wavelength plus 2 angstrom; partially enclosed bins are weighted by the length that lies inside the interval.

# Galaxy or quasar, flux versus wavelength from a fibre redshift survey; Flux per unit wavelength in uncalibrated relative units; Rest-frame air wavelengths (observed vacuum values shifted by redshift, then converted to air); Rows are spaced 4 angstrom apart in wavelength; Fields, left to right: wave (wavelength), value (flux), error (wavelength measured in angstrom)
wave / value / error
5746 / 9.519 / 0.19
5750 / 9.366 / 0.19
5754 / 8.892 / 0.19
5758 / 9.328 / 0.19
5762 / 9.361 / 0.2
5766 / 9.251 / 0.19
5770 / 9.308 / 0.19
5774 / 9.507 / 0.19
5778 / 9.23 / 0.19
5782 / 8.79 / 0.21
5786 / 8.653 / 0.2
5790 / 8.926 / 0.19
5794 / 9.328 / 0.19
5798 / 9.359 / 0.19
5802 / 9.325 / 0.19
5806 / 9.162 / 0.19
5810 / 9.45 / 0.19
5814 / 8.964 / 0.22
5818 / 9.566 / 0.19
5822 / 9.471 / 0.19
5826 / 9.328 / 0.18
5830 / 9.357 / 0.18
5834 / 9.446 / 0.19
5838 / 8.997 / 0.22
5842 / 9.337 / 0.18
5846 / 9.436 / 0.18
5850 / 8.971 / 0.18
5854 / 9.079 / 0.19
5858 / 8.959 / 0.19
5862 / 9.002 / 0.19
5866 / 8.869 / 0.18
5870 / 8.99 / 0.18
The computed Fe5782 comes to 0.7 angstrom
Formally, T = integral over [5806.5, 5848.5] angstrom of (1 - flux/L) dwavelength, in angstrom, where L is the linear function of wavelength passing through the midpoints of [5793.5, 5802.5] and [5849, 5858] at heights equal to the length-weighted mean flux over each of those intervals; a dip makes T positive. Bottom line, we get -0.72 angstrom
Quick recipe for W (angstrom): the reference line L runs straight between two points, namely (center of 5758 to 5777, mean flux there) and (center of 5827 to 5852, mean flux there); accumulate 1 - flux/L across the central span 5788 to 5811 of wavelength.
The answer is 0.1 angstrom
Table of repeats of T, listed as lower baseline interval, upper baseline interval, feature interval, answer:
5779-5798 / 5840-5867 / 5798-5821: -0.72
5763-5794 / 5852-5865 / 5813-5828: -0.50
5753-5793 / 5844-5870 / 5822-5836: -0.48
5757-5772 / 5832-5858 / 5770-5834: 0.12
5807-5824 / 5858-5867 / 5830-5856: -0.30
